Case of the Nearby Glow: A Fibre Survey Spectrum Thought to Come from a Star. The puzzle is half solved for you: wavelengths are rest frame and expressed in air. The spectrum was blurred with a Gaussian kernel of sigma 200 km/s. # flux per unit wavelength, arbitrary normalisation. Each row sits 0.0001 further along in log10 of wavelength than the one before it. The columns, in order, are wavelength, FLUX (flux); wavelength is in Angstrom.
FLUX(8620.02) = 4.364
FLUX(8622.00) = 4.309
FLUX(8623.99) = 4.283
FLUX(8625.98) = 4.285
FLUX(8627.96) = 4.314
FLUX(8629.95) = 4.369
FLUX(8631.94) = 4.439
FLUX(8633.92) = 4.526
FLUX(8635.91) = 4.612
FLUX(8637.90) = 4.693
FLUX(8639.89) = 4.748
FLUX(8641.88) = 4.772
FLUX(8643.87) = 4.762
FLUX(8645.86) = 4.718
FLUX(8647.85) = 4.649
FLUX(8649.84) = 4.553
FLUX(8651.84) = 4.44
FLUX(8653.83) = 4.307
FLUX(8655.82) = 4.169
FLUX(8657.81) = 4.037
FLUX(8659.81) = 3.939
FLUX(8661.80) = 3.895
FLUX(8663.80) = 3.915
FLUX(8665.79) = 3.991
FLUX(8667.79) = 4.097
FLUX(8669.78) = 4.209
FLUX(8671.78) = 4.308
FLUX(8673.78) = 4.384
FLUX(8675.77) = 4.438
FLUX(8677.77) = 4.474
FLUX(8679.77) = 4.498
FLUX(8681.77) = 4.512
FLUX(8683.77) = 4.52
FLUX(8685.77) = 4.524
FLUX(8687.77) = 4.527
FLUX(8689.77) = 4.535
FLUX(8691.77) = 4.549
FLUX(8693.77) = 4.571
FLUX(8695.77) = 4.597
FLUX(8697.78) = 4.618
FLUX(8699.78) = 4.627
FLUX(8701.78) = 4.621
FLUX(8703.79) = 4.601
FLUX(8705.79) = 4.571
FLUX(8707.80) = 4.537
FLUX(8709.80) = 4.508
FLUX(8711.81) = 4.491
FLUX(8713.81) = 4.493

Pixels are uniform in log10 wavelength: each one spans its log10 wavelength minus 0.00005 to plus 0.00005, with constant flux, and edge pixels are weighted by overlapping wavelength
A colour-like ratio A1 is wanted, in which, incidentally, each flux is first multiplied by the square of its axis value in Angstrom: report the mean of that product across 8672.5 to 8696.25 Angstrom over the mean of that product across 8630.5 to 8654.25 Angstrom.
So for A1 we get 0.99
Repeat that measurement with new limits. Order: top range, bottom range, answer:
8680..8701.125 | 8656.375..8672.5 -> 1.13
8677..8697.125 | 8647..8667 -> 1.09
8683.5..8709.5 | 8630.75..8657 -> 1.01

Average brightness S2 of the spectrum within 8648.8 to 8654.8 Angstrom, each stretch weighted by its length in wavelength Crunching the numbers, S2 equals 4.43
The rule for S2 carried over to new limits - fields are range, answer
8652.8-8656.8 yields 4.25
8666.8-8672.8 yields 4.21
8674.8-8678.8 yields 4.45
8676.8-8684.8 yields 4.5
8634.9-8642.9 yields 4.7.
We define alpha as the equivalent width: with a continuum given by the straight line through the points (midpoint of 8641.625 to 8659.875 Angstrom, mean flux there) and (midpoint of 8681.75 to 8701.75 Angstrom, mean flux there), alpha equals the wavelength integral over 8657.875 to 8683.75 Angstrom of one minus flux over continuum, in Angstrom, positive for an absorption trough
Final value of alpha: 1.6 Angstrom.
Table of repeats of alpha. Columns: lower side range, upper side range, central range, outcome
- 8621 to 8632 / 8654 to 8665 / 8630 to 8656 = -2.5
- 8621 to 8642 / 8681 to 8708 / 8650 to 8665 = 1.3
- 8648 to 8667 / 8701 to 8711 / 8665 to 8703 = -0.7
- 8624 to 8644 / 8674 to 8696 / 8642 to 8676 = 1.7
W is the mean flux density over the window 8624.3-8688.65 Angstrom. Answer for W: 4.39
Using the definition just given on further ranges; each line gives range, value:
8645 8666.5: 4.24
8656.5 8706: 4.38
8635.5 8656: 4.6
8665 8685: 4.35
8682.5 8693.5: 4.53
